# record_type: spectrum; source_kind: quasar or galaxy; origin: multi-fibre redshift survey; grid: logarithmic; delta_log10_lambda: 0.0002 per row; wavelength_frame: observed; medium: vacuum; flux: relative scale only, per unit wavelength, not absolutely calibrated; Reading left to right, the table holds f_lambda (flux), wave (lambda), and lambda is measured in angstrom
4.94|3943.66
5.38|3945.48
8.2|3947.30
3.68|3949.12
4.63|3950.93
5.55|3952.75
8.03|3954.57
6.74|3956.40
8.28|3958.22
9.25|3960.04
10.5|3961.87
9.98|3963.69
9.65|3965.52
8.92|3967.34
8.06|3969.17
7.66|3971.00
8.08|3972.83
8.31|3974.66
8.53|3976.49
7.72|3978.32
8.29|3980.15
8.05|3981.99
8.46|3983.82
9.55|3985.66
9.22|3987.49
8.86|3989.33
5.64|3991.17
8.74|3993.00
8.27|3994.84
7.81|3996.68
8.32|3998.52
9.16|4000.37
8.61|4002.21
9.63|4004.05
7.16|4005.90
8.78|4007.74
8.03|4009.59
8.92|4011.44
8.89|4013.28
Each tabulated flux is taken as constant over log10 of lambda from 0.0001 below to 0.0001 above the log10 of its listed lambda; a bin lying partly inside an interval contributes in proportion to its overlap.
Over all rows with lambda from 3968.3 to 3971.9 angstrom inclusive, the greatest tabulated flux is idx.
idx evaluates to 8.06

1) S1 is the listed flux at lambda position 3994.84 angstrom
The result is 8.27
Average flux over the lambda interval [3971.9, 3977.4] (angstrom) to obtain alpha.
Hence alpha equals 8.3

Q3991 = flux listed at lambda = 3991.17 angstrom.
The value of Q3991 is 5.64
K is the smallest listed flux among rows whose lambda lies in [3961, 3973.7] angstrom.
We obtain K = 7.66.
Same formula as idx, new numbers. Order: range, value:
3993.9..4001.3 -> 9.16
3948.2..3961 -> 9.25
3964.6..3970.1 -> 9.65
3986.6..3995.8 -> 9.22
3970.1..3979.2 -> 8.53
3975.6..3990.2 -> 9.55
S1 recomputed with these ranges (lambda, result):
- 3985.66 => 9.55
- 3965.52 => 9.65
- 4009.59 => 8.03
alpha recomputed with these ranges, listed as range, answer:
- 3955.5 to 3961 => 8.11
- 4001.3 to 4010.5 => 8.44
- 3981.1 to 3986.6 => 8.7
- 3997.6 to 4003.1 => 8.69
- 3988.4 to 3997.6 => 7.87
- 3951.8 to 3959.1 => 7.13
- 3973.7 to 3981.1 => 8.21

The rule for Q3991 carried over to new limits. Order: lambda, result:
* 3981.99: 8.05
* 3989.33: 8.86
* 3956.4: 6.74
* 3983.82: 8.46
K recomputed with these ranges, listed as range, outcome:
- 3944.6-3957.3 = 3.68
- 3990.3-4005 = 5.64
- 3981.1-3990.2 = 8.05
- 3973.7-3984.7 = 7.72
